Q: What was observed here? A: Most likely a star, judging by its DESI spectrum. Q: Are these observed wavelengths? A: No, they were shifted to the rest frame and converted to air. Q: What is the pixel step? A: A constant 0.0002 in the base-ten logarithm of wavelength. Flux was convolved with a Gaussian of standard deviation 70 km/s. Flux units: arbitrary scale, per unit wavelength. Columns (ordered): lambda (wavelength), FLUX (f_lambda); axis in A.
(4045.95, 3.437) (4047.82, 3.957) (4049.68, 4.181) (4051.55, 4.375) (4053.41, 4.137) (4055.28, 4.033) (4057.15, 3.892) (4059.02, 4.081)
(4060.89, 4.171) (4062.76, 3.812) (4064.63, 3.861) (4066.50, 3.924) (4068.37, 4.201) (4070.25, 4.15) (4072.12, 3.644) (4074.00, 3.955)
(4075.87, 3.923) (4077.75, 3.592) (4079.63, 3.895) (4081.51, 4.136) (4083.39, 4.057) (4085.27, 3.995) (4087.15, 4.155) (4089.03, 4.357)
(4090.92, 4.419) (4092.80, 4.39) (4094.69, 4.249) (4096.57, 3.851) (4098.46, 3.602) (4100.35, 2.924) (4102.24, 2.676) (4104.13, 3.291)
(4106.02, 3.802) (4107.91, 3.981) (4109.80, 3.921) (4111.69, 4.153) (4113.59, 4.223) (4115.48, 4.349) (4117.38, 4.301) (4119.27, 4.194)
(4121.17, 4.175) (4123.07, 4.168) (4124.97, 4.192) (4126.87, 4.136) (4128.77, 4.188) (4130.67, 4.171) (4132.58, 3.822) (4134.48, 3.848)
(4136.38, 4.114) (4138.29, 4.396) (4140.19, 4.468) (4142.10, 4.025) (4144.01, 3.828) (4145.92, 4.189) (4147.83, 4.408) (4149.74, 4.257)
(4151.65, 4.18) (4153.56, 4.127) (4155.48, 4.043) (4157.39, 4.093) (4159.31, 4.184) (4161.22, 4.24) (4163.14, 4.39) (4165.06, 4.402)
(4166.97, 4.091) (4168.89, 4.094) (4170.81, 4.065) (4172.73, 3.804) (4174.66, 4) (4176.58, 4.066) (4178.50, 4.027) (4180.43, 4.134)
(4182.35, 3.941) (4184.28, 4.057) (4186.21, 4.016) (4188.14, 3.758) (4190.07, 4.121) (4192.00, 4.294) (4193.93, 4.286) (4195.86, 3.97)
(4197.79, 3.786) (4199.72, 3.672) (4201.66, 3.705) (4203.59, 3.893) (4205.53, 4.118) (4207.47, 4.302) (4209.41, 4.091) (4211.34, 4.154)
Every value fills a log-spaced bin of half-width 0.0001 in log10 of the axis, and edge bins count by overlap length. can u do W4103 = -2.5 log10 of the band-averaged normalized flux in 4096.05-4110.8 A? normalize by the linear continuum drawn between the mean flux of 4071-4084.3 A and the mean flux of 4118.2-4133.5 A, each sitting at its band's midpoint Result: 0.15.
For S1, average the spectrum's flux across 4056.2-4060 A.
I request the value 3.99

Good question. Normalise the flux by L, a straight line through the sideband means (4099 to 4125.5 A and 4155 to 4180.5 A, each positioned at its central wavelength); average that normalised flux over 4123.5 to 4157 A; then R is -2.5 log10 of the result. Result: -0.04 mag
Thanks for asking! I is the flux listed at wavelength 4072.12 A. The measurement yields 3.644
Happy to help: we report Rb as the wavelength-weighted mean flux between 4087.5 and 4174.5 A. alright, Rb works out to 4.06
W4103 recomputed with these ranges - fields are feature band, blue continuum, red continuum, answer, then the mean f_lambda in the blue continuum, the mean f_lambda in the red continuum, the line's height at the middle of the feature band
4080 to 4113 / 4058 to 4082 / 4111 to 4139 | 0.045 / 3.95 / 4.16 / 4.05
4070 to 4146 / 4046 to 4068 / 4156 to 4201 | 0.011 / 4.02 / 4.06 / 4.04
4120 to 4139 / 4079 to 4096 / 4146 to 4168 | 0.023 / 4.18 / 4.22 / 4.2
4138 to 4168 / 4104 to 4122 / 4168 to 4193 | -0.041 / 4.07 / 4.03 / 4.05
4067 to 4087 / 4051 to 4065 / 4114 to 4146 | 0.030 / 4.04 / 4.15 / 4.07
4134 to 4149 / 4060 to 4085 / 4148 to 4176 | -0.018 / 3.95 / 4.15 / 4.1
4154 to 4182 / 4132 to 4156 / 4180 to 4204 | -0.016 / 4.14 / 3.97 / 4.05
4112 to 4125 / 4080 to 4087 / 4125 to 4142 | -0.029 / 4.06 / 4.14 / 4.12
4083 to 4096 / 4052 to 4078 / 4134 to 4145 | -0.054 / 3.97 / 4.12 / 4.02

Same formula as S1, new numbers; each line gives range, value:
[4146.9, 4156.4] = 4.2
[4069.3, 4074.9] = 3.91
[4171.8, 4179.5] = 3.97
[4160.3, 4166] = 4.34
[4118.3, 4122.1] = 4.19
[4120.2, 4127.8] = 4.17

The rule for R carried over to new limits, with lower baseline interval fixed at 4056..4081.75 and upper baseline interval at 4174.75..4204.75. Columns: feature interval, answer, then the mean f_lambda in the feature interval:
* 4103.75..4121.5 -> -0.03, 4.06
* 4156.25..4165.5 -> -0.07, 4.25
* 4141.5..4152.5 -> -0.05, 4.15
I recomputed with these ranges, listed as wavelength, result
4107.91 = 3.981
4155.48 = 4.043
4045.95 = 3.437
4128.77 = 4.188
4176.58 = 4.066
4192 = 4.294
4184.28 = 4.057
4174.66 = 4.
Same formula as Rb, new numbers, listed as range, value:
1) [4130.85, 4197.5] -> 4.11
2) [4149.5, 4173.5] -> 4.15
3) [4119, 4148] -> 4.14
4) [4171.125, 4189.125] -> 3.98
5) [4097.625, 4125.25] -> 3.86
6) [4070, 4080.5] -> 3.84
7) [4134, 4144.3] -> 4.14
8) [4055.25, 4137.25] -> 3.98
